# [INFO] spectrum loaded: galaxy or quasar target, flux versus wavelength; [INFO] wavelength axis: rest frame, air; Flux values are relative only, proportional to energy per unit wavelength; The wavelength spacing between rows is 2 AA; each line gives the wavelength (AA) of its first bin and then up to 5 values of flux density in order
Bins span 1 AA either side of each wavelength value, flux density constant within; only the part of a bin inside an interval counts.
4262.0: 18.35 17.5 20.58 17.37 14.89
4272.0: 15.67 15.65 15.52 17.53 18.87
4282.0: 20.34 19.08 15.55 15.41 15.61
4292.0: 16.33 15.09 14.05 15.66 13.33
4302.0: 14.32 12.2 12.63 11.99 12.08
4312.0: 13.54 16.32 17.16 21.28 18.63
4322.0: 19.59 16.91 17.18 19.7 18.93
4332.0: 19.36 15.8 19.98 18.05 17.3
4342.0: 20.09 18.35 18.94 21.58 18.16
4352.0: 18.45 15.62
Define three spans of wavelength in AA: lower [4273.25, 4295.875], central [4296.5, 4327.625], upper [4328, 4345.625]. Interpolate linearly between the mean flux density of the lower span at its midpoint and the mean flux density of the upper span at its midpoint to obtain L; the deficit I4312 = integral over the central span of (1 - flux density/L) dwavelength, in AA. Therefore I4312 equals 3.8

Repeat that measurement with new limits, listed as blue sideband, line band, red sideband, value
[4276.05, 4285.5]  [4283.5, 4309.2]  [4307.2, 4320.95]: 4.0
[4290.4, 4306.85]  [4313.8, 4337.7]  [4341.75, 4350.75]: -1.8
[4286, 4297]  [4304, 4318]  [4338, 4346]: 1.9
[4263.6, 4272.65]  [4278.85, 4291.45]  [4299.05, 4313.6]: -1.7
